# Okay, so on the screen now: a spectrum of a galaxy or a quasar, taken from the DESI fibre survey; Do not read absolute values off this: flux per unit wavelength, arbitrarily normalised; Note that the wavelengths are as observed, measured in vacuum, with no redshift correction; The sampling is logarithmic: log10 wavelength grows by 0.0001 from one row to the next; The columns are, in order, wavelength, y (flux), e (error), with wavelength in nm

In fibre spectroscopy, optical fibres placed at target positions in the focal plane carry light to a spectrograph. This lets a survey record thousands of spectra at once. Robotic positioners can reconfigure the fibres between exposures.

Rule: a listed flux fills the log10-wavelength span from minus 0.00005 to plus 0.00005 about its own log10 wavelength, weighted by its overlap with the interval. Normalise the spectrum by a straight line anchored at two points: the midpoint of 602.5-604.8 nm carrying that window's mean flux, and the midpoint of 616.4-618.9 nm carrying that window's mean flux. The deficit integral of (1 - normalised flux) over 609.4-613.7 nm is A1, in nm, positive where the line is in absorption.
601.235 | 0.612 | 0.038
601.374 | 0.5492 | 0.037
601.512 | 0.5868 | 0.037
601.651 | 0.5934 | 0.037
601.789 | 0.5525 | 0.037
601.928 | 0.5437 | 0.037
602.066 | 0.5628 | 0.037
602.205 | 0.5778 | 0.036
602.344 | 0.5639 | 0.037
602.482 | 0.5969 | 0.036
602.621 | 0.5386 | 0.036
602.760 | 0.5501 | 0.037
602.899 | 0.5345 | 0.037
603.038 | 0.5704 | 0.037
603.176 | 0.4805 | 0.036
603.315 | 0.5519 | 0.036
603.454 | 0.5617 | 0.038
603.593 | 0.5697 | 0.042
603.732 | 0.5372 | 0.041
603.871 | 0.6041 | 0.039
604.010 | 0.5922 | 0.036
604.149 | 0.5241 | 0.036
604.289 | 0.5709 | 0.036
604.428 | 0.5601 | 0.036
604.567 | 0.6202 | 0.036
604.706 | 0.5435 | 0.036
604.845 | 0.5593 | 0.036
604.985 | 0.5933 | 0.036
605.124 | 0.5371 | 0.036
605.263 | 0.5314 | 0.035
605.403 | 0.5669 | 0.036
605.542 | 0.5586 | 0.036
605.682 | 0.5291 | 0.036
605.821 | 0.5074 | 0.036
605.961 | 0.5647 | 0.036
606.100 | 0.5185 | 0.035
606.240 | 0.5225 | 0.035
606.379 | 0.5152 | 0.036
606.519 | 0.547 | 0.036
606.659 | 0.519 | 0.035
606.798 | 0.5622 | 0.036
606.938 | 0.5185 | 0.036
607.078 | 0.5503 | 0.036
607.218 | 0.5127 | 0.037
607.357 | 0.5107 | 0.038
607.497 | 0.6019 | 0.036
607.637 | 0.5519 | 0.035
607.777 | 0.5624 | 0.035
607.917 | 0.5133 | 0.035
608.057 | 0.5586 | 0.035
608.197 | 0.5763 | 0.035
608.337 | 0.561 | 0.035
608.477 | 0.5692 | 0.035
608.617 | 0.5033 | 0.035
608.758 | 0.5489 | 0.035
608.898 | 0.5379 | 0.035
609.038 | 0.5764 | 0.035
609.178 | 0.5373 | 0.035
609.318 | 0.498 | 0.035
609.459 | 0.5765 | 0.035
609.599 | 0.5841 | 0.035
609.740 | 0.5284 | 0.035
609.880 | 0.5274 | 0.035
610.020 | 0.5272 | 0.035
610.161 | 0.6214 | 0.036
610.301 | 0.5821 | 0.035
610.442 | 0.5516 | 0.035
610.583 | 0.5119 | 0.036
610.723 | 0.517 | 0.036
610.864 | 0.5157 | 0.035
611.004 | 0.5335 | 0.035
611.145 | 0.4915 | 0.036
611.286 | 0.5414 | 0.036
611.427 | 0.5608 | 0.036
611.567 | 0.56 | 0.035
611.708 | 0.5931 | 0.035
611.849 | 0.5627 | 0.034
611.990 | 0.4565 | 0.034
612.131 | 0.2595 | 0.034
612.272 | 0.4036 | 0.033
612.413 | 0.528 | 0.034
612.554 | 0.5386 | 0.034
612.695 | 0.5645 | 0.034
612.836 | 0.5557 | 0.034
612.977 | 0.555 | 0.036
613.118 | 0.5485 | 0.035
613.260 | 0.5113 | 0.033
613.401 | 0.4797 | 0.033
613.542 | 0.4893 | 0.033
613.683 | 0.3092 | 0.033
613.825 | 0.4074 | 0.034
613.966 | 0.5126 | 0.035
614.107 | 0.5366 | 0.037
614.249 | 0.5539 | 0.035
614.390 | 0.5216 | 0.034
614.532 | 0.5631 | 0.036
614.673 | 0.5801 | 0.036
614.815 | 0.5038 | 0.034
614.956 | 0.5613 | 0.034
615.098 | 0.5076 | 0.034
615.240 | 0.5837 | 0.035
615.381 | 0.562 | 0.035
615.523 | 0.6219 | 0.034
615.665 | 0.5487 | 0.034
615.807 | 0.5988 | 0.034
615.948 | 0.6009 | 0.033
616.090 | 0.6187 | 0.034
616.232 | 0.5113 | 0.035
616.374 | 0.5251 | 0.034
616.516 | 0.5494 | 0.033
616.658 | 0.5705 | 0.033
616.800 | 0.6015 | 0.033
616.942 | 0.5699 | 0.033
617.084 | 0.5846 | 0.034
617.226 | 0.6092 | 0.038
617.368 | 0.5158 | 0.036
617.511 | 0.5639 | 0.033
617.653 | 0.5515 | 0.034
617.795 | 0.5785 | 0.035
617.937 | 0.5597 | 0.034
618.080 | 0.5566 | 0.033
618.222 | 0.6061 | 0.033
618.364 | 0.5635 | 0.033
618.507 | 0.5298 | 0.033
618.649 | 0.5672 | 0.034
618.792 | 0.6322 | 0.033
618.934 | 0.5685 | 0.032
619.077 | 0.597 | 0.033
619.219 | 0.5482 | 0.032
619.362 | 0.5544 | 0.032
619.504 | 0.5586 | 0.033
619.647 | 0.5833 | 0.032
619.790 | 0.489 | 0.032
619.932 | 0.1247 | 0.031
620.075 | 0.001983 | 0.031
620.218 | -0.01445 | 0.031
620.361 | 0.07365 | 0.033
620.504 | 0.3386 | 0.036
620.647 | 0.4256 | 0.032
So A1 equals 0.331 nm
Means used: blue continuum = 0.558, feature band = 0.521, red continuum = 0.57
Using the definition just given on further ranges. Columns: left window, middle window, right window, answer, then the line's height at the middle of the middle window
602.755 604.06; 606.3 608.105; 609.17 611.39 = 0.023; 0.547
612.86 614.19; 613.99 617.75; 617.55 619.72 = -0.266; 0.525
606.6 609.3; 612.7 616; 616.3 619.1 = 0.176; 0.561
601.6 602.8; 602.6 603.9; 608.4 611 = 0.030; 0.562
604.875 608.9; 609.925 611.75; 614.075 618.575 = 0.019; 0.552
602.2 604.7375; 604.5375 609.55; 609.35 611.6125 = 0.060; 0.552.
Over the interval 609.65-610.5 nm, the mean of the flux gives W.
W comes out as 0.557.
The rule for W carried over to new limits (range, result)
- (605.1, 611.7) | 0.543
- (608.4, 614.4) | 0.521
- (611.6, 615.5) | 0.511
